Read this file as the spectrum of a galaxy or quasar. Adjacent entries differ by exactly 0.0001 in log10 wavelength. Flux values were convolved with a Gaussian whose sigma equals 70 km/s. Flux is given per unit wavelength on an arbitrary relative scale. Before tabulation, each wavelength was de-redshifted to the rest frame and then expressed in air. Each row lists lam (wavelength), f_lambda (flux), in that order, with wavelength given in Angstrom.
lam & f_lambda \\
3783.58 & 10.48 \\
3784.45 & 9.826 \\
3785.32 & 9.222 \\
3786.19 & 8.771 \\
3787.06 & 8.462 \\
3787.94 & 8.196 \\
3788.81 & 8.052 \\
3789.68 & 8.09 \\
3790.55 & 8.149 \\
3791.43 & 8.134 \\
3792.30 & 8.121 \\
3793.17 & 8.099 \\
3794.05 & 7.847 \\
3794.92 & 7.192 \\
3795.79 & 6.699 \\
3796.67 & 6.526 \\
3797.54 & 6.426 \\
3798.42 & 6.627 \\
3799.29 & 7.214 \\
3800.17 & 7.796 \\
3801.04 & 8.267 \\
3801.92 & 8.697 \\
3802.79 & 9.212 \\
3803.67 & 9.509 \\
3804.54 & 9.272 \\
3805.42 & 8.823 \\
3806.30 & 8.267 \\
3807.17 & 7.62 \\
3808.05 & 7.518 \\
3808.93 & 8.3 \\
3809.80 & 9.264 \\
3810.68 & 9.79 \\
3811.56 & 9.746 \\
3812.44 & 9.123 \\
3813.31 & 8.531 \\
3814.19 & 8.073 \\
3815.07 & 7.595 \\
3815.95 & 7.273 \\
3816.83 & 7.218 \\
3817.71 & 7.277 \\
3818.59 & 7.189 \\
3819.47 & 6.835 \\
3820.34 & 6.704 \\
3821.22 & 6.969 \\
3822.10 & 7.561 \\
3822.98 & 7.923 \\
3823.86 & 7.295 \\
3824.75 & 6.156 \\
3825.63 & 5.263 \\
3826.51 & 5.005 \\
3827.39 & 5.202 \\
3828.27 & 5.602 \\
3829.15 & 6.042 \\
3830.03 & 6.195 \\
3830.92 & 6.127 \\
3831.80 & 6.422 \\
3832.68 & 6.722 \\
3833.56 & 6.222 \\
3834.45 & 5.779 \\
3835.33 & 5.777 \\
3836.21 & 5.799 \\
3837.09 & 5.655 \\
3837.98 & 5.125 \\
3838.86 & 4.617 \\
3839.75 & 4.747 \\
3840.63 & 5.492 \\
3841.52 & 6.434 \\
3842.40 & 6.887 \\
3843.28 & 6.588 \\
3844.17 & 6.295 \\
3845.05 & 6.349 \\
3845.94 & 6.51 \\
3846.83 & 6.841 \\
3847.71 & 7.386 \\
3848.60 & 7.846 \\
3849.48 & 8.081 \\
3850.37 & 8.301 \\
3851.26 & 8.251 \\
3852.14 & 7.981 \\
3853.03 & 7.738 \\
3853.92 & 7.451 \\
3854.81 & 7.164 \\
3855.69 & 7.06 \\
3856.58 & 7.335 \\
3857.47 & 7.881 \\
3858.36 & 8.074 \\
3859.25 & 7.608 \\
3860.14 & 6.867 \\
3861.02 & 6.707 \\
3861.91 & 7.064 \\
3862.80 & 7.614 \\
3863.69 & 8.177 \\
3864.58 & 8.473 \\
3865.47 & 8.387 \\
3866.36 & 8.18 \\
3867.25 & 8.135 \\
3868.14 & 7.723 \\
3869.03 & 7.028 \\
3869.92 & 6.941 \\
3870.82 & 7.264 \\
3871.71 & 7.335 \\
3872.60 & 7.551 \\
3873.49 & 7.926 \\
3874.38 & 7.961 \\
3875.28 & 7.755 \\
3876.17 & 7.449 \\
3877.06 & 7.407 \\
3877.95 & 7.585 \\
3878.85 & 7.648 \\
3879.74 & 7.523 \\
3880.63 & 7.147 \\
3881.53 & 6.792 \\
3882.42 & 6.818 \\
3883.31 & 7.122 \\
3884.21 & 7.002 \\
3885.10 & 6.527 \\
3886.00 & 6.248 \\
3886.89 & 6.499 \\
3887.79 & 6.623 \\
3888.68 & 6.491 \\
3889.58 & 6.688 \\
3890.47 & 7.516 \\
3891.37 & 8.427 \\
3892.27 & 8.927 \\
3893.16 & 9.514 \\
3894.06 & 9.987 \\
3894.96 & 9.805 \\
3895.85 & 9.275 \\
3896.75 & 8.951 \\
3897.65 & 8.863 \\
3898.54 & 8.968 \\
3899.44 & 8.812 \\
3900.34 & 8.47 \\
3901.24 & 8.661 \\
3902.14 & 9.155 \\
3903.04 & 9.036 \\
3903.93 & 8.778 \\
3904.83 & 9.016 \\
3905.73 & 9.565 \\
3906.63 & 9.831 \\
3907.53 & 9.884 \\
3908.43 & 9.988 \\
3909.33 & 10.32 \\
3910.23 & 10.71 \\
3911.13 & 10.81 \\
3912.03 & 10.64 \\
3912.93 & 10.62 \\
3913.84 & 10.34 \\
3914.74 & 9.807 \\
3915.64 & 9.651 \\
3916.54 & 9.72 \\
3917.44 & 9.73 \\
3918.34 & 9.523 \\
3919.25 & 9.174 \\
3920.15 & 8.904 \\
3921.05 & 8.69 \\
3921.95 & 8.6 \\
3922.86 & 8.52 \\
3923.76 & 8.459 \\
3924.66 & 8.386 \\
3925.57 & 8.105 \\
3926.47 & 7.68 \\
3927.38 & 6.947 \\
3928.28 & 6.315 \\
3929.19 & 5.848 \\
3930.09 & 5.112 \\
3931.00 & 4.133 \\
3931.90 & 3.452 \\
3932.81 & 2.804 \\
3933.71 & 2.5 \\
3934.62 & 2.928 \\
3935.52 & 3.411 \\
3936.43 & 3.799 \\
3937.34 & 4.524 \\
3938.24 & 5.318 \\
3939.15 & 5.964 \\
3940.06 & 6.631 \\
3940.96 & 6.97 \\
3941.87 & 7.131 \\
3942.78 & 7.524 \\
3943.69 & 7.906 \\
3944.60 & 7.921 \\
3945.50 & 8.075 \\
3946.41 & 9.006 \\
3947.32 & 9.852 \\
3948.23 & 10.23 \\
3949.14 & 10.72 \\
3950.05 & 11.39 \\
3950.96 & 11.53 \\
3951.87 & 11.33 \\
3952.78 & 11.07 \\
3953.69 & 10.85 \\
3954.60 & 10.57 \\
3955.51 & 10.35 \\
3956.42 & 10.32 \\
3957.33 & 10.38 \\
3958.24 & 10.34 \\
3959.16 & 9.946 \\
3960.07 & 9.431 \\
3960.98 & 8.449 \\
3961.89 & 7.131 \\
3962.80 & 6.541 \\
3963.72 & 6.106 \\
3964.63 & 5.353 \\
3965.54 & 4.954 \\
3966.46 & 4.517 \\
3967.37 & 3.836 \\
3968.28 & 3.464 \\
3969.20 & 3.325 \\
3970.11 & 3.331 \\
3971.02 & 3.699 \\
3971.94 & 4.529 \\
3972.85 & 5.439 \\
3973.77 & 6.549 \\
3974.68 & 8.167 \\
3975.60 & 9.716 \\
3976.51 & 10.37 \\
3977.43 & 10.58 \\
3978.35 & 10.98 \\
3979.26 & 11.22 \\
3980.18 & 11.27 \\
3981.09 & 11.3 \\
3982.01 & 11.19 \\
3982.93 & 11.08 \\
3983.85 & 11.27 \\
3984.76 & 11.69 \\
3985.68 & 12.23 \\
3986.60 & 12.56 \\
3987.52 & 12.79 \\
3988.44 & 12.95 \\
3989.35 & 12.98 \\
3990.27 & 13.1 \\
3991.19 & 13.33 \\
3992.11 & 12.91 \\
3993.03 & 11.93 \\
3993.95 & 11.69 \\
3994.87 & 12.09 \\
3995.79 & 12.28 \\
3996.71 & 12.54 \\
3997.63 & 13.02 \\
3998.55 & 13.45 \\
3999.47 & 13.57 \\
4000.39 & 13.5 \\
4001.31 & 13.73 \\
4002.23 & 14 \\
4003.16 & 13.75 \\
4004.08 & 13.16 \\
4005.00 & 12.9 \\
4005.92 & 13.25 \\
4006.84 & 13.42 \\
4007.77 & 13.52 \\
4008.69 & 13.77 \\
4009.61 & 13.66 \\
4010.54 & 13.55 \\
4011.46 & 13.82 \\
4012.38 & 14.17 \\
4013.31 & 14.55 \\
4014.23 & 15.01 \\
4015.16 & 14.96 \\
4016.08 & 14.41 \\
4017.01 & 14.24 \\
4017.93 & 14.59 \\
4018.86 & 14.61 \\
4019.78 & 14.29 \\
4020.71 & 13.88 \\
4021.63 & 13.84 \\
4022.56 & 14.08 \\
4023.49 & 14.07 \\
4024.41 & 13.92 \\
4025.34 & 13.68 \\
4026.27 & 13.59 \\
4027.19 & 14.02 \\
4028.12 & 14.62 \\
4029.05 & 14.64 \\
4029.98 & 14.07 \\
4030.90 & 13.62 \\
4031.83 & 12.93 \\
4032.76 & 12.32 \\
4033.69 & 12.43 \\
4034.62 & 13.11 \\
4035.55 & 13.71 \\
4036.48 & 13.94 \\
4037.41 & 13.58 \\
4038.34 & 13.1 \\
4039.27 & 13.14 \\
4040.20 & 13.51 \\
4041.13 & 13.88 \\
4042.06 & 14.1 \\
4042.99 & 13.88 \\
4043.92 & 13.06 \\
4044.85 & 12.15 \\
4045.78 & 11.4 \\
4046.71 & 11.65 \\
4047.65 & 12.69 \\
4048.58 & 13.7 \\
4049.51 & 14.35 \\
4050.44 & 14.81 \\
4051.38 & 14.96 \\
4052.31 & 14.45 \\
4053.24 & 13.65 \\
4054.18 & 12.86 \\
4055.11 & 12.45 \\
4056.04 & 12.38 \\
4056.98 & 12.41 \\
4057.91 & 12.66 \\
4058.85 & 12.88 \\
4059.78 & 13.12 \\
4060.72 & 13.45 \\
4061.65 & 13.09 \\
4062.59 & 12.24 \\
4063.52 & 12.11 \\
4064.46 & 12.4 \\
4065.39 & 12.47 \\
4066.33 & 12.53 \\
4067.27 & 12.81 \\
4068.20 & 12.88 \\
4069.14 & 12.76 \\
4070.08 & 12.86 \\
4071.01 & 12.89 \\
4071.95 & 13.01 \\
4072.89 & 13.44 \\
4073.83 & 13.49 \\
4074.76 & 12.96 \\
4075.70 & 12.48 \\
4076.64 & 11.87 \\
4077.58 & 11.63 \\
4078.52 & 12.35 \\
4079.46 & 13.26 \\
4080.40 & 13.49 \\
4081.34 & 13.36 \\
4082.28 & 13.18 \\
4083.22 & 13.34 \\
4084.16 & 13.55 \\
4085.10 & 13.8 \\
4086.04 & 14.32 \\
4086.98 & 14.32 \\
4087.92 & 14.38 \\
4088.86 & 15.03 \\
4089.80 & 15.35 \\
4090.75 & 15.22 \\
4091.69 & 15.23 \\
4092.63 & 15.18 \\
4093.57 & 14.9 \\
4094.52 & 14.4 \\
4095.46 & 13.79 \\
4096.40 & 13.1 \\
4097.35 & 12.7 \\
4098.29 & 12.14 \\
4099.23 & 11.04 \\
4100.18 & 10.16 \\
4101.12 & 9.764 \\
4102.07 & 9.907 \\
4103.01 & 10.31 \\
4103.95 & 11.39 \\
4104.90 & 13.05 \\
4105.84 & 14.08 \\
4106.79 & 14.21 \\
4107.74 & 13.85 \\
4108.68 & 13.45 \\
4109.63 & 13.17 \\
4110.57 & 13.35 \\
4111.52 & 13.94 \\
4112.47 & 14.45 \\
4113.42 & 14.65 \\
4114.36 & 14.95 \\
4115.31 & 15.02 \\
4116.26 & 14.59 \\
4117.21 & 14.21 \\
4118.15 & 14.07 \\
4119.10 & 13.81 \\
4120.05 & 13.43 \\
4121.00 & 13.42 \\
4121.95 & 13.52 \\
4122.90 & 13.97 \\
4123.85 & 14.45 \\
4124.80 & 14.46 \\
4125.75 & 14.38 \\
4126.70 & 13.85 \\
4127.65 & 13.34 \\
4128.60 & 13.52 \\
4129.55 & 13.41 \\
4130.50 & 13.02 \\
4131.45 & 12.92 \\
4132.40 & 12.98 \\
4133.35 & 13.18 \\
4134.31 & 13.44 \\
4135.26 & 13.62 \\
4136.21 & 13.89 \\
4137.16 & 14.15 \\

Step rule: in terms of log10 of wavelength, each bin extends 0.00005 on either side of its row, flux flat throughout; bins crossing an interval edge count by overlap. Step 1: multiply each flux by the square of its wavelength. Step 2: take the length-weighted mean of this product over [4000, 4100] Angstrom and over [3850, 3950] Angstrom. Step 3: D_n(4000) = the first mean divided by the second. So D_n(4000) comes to 1.85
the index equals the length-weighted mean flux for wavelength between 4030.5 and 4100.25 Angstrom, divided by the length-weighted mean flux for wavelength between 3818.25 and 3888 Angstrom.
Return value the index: 1.91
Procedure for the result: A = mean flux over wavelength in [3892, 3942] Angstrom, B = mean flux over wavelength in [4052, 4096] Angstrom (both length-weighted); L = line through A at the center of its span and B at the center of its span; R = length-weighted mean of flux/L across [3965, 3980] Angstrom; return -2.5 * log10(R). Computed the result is 0.440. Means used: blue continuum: 7.99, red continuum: 13.3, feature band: 6.63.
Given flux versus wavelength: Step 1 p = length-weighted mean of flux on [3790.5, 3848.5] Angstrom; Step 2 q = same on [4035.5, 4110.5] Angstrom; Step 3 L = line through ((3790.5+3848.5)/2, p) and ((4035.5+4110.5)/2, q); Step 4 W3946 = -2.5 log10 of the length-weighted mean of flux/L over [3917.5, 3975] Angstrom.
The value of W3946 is 0.36 mag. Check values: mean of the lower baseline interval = 7.11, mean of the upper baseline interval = 13.1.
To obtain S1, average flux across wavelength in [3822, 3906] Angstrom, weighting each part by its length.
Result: 7.32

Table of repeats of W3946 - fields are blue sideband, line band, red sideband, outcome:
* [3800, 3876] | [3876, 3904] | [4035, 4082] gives 0.09 mag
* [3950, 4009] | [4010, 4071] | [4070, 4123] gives -0.13 mag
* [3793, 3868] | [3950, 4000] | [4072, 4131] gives 0.09 mag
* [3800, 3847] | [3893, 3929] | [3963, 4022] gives 0.01 mag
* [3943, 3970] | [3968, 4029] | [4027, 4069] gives -0.13 mag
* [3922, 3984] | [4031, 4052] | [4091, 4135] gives -0.22 mag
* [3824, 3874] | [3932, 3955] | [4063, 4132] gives 0.24 mag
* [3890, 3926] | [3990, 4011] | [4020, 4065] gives -0.09 mag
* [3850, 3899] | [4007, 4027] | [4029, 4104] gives -0.20 mag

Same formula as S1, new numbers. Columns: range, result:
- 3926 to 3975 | 6.95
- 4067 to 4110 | 13.1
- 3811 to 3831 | 7.02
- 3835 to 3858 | 6.76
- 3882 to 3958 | 8.25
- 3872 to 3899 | 7.77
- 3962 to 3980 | 6.55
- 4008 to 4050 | 13.7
